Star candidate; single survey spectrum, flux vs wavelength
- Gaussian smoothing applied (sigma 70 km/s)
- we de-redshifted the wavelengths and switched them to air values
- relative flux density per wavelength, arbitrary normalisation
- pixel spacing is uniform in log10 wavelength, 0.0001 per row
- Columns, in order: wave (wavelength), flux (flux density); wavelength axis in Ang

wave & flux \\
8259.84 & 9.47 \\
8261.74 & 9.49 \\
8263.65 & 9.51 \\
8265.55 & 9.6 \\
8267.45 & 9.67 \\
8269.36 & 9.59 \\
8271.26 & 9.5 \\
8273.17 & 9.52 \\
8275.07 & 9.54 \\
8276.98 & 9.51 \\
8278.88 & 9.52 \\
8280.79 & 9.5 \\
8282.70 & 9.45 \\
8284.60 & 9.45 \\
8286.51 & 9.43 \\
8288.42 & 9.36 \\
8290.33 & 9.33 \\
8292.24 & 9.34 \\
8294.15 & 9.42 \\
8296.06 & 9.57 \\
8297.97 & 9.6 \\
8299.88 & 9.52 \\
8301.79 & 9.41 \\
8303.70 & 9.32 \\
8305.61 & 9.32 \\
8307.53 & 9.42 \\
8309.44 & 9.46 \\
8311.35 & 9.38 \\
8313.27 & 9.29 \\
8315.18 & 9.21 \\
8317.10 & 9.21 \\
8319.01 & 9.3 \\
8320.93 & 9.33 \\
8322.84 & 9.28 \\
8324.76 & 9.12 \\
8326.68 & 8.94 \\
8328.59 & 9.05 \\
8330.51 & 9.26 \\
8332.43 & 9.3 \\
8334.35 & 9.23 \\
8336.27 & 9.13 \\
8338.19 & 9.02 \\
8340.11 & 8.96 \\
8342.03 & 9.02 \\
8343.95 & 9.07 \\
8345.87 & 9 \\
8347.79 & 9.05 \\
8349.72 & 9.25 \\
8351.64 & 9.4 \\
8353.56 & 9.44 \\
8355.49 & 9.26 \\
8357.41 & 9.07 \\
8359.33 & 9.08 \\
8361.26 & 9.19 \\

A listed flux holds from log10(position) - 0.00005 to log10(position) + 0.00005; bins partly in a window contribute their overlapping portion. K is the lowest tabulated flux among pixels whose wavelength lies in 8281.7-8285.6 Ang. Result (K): 9.45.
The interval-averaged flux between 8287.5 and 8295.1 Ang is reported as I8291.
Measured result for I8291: 9.36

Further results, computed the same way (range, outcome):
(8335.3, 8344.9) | 9.04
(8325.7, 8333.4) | 9.14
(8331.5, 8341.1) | 9.13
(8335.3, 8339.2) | 9.07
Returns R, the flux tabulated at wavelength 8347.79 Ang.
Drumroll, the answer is 9.05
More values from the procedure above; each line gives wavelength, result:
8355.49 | 9.26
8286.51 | 9.43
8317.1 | 9.21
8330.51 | 9.26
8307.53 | 9.42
